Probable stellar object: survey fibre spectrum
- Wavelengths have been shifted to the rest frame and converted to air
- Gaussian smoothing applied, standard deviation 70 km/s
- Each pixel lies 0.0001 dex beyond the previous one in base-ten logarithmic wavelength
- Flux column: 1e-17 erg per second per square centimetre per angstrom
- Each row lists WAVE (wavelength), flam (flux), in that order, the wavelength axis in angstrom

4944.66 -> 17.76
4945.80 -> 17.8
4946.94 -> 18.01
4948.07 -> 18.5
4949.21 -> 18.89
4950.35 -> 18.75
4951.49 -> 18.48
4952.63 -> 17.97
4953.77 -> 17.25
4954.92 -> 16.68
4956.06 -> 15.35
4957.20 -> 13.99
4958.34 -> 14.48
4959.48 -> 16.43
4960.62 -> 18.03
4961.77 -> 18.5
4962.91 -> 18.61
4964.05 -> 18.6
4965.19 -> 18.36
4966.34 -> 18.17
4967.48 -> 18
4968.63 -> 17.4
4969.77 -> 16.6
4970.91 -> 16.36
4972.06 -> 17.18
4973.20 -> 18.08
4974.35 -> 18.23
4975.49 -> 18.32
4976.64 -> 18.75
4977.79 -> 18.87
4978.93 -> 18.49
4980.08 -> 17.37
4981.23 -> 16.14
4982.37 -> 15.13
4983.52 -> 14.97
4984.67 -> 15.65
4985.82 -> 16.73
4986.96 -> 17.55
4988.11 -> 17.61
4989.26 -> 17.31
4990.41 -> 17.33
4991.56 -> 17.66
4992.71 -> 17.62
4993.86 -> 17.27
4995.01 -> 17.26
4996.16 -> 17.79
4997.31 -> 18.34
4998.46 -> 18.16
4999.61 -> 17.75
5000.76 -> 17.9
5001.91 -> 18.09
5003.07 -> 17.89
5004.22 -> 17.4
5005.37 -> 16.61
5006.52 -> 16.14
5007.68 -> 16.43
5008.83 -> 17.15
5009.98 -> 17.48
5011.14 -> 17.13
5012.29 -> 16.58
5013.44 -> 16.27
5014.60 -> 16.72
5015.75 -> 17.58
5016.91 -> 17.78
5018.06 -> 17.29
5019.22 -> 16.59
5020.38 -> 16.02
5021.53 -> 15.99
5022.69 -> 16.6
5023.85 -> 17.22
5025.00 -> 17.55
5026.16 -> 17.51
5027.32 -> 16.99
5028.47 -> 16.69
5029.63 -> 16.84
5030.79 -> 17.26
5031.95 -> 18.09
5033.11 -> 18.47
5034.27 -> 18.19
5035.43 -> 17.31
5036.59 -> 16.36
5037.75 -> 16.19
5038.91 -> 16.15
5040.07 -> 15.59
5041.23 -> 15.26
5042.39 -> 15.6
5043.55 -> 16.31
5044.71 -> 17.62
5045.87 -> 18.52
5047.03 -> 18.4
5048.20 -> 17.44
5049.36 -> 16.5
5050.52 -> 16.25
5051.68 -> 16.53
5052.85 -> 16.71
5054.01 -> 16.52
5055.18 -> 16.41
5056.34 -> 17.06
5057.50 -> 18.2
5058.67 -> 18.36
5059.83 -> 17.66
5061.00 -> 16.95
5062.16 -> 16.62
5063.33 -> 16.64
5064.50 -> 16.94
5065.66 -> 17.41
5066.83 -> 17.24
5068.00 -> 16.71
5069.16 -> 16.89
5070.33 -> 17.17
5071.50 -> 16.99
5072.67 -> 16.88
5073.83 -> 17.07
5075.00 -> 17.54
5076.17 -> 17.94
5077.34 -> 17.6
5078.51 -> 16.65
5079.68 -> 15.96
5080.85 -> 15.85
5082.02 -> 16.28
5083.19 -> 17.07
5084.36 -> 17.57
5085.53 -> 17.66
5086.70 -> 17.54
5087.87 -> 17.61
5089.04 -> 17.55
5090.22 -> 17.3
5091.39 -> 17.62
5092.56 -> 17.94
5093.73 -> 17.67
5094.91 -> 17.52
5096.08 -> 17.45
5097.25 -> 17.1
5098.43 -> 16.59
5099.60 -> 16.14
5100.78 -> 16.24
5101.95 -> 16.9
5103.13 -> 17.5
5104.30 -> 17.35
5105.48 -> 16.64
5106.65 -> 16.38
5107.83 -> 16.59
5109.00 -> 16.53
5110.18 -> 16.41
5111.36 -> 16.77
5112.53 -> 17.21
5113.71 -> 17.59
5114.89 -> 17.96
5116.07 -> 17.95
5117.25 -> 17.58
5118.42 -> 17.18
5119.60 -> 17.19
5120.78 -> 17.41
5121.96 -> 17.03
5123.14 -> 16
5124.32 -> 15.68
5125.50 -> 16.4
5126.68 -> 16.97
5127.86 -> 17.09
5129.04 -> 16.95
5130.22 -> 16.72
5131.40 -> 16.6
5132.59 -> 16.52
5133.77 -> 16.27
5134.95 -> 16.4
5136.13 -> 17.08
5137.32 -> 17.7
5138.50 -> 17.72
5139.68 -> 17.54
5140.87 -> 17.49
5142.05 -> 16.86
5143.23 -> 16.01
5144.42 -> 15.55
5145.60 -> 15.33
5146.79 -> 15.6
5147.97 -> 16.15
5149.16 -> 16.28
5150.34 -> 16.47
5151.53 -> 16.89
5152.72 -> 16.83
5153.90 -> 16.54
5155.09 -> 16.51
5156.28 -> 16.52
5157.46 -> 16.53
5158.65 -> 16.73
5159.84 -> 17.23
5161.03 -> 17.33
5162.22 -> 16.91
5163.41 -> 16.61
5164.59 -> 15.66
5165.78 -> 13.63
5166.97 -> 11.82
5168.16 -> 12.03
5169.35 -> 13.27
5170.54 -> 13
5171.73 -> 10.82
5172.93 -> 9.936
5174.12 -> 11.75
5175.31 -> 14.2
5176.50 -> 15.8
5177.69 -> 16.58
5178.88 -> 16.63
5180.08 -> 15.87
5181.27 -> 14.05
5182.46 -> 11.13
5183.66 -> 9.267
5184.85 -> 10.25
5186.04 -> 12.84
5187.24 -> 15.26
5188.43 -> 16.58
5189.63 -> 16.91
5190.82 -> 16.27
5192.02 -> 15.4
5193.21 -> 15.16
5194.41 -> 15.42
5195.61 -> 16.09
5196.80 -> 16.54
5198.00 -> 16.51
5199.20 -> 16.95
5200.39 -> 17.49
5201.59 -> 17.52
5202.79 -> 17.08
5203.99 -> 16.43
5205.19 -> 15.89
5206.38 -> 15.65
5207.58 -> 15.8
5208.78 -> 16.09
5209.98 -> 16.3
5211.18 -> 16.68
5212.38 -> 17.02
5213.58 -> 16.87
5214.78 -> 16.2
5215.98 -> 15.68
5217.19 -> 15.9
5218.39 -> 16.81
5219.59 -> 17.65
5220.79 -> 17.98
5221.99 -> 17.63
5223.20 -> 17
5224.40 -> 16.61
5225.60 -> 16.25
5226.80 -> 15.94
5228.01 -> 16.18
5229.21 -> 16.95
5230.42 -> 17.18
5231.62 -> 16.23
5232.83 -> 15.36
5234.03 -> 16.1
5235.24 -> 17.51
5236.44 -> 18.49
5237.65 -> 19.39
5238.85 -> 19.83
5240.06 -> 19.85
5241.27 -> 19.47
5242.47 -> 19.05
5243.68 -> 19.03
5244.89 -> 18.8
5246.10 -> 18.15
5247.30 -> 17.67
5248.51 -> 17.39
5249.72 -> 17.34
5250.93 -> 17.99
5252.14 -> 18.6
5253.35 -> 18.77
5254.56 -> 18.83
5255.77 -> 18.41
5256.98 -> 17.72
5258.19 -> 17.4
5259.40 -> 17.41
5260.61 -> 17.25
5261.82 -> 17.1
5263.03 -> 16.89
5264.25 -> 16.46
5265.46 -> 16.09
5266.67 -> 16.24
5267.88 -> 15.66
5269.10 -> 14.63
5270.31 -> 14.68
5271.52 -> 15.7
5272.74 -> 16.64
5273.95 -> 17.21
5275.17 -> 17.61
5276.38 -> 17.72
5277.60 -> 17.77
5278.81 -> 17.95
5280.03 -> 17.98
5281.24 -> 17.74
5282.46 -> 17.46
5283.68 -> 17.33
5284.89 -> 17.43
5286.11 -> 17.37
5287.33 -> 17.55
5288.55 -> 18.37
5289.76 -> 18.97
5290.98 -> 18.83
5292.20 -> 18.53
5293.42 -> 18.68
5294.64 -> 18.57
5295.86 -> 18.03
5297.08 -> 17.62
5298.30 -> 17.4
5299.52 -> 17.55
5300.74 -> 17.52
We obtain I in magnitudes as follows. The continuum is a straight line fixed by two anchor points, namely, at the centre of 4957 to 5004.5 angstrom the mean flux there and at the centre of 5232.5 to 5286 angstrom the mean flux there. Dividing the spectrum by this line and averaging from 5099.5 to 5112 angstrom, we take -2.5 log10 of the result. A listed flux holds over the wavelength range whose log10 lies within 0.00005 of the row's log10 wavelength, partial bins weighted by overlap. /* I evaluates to 0.05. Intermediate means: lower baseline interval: 17.4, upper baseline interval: 17.6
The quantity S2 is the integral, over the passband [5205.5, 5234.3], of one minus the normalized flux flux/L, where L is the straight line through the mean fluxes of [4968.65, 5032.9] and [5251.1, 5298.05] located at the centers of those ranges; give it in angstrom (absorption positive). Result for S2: 1.5 angstrom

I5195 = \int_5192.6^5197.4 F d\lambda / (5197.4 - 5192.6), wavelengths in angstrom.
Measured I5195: 15.8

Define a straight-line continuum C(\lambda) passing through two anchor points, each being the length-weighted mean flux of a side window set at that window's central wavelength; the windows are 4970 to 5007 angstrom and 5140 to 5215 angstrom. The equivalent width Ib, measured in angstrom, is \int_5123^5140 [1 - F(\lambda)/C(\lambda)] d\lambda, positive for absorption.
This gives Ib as -1.0 angstrom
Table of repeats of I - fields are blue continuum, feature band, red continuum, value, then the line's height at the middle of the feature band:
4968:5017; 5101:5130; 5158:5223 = -0.06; 16.1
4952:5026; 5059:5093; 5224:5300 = 0.01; 17.3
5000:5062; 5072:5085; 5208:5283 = 0.01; 17.1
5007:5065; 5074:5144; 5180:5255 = -0.01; 16.8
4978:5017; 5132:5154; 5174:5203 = -0.07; 15.6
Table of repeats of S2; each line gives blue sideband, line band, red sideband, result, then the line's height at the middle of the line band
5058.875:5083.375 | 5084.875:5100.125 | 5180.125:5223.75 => -0.5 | 16.8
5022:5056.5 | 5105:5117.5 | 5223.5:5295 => 0.1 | 17.1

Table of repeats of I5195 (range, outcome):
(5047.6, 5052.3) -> 16.7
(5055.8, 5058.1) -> 17.6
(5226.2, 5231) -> 16.5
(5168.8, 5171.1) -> 13.1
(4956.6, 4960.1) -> 15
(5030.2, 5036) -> 17.8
